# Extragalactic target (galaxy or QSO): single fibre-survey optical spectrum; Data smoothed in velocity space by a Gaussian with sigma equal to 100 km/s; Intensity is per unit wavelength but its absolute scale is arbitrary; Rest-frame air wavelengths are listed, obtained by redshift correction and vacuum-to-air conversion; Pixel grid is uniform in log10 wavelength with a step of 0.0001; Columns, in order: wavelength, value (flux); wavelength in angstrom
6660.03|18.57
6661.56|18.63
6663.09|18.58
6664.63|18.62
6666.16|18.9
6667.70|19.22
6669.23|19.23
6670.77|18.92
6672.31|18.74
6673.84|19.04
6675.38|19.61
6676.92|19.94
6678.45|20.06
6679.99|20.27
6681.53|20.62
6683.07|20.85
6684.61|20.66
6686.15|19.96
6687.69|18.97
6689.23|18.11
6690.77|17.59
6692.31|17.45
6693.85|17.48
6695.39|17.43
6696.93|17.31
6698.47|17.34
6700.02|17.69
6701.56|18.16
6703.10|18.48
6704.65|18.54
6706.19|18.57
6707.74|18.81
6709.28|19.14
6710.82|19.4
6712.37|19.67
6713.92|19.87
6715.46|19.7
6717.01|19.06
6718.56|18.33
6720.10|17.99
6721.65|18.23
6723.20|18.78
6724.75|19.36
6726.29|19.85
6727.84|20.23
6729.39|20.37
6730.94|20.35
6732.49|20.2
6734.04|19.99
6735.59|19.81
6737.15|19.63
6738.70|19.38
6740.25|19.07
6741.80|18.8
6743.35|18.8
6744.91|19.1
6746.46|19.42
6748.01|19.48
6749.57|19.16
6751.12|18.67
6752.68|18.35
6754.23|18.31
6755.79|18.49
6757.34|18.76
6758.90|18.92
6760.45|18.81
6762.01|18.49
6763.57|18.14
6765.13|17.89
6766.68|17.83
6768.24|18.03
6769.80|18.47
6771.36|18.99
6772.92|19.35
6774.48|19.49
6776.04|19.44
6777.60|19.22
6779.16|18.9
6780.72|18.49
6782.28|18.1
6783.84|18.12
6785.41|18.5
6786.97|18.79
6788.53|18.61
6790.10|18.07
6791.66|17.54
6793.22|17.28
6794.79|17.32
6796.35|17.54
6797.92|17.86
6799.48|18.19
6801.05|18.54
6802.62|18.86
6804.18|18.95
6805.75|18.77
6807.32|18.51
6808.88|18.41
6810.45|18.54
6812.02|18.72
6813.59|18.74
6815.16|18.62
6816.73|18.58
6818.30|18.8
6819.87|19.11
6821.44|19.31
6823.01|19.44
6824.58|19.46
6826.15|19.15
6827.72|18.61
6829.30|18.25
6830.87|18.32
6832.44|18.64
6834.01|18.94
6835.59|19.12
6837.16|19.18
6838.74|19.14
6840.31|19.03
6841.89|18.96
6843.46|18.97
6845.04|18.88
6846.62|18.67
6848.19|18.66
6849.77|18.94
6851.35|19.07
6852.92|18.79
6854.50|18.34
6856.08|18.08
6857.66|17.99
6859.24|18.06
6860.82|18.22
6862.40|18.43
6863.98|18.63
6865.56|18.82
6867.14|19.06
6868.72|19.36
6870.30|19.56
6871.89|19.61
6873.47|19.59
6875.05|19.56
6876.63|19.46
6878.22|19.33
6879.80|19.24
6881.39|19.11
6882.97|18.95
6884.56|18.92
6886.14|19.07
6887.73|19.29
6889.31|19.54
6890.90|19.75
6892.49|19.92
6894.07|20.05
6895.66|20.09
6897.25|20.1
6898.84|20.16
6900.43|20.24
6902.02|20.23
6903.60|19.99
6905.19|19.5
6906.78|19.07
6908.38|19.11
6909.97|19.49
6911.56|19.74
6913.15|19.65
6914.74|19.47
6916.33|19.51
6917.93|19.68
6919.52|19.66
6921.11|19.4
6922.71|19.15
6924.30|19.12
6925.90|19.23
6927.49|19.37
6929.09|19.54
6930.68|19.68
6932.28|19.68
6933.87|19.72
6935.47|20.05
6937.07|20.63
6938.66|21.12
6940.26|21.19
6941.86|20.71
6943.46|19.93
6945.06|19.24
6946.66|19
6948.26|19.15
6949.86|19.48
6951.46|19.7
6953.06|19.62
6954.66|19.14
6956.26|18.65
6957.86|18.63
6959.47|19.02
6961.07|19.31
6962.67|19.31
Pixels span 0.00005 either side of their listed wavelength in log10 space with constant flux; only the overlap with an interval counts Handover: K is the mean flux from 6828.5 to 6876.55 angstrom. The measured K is 18.8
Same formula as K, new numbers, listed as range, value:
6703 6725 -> 18.9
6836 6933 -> 19.3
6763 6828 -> 18.6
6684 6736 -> 18.9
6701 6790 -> 19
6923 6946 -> 19.9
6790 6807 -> 18.1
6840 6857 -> 18.7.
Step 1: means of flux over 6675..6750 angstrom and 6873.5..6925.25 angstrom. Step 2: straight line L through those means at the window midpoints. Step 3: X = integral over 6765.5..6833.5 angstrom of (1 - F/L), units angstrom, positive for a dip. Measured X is 2.7 angstrom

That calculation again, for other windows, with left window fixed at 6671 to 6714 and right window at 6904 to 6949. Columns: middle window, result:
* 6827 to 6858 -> 1.0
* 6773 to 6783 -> 0.1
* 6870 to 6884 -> 0.1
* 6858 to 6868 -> 0.5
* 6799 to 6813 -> 0.5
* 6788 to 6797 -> 0.7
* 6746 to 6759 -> 0.2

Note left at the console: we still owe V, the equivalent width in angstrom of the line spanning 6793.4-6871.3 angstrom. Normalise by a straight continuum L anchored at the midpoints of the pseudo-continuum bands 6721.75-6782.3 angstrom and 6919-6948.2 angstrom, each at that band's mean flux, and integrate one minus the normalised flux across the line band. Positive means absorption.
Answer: 2.77 angstrom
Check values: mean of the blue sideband 19.1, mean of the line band 18.7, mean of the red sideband 19.8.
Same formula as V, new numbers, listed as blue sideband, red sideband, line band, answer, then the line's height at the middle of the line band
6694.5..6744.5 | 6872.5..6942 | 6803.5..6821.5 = 0.6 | 19.3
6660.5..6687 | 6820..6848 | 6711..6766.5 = 0.5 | 19.3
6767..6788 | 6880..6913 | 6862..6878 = 0.2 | 19.4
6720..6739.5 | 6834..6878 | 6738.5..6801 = 2.7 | 19.4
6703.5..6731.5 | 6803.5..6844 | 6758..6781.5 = 0.4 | 19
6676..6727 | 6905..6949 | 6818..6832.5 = 0.3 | 19.3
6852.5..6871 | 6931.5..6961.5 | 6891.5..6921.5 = -0.9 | 19.2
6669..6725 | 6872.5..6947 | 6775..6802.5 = 1.3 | 19.2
